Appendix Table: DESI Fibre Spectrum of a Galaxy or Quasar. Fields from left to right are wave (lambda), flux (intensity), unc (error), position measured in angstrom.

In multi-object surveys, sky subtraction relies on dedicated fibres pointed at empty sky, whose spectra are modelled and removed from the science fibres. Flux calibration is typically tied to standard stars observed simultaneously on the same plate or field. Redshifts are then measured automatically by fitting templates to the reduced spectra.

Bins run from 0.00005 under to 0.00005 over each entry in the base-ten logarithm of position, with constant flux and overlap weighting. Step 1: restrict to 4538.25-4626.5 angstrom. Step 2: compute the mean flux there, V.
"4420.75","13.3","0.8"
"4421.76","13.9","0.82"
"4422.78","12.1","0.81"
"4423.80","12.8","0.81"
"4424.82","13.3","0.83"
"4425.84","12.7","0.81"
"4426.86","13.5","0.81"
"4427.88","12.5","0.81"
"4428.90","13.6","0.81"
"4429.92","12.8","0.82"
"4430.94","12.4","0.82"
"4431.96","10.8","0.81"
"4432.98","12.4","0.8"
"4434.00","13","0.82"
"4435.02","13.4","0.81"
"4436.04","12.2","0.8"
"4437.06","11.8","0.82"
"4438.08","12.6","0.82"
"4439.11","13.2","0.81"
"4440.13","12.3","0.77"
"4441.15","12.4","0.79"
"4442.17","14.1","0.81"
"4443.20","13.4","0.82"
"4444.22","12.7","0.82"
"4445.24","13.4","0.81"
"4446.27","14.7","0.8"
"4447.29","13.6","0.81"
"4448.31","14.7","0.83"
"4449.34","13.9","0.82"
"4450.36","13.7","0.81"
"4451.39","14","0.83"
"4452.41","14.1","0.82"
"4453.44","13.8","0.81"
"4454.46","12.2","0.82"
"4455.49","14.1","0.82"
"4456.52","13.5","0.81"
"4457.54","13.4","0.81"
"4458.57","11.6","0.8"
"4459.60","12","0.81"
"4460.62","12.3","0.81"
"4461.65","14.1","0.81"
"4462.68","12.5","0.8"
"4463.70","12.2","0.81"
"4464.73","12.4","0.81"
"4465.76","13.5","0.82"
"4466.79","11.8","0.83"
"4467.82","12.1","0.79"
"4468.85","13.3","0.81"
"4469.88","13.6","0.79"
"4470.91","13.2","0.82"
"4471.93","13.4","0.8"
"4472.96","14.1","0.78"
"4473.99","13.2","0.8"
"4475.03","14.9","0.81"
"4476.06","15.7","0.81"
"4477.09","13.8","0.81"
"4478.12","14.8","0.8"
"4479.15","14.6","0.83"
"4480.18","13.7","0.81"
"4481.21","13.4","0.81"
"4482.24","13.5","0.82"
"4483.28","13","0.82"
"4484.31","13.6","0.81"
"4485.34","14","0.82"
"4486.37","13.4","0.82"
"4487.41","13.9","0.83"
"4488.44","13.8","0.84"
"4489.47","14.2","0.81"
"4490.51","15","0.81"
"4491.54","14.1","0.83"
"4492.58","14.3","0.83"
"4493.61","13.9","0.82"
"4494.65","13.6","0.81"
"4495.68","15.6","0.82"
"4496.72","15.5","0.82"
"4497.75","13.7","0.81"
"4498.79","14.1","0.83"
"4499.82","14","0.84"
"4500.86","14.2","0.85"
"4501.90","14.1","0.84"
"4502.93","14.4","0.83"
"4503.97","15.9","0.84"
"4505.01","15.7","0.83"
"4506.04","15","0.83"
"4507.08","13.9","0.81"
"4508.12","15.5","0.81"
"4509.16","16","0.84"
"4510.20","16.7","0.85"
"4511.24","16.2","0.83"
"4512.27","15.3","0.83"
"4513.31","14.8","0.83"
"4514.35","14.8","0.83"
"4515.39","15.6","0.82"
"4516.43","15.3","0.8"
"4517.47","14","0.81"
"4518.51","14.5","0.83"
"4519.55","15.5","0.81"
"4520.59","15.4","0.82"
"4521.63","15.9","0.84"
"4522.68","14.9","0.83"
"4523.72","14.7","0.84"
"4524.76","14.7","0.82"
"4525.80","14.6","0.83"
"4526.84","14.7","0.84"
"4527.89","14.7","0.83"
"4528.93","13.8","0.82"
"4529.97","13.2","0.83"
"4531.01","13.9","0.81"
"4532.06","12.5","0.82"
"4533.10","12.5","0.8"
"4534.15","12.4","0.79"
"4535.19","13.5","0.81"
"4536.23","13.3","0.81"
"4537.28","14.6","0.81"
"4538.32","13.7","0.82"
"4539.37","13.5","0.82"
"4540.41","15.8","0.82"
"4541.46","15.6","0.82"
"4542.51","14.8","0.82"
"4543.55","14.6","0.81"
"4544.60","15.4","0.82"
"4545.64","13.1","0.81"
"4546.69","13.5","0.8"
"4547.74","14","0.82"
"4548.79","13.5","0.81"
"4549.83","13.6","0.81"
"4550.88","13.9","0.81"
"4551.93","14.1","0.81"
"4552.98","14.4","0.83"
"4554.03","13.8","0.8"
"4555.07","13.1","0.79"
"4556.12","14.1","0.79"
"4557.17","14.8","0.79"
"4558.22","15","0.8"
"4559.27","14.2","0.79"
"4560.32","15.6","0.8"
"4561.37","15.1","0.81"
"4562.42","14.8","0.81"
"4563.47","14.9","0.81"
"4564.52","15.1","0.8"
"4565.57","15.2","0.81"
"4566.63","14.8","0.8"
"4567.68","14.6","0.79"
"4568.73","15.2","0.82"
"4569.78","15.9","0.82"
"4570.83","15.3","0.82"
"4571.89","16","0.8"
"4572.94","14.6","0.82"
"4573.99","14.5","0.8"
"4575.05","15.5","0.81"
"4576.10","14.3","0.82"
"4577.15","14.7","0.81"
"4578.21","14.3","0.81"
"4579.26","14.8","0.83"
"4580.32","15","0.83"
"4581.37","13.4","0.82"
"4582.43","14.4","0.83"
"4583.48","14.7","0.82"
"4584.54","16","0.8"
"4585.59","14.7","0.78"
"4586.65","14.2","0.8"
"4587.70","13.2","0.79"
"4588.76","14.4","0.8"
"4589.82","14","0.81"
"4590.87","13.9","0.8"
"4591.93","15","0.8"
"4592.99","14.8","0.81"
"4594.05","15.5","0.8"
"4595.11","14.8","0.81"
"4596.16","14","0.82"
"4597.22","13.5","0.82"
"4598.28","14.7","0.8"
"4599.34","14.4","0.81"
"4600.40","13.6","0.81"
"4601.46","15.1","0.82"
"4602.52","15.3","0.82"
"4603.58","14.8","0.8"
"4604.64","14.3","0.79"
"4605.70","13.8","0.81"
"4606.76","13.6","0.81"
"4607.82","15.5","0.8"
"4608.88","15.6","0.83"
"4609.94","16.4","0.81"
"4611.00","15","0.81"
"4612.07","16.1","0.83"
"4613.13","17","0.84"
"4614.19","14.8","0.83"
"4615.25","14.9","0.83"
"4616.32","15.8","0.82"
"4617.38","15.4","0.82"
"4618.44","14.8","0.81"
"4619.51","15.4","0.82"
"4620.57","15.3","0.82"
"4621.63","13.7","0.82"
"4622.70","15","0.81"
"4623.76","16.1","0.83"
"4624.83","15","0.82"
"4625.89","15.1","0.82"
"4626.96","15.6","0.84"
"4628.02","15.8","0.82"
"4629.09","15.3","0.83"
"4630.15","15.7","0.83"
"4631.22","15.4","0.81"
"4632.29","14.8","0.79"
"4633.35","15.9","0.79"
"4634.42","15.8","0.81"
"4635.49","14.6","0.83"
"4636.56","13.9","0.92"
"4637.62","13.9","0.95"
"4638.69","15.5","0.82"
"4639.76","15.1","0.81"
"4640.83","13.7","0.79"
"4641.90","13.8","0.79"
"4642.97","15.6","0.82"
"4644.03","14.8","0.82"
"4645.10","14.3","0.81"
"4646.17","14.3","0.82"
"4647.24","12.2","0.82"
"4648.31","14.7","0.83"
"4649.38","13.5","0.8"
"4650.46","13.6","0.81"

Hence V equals 14.7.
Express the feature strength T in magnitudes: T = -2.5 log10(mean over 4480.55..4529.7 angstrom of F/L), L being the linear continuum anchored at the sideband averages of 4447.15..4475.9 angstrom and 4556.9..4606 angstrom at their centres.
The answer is -0.06 mag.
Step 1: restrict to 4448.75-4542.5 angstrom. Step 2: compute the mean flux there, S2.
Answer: 14.1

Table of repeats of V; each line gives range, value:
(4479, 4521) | 14.6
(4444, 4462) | 13.4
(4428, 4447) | 12.8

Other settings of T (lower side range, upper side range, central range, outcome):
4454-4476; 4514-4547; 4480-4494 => -0.027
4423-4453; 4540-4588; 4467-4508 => -0.032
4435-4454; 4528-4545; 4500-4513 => -0.108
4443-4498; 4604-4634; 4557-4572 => -0.030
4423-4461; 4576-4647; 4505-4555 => -0.038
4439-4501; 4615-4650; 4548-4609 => -0.009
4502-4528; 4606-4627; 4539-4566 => 0.054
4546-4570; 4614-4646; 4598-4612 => 0.001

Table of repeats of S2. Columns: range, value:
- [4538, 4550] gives 14.3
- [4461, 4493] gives 13.6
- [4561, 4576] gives 15.1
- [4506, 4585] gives 14.6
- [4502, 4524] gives 15.2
